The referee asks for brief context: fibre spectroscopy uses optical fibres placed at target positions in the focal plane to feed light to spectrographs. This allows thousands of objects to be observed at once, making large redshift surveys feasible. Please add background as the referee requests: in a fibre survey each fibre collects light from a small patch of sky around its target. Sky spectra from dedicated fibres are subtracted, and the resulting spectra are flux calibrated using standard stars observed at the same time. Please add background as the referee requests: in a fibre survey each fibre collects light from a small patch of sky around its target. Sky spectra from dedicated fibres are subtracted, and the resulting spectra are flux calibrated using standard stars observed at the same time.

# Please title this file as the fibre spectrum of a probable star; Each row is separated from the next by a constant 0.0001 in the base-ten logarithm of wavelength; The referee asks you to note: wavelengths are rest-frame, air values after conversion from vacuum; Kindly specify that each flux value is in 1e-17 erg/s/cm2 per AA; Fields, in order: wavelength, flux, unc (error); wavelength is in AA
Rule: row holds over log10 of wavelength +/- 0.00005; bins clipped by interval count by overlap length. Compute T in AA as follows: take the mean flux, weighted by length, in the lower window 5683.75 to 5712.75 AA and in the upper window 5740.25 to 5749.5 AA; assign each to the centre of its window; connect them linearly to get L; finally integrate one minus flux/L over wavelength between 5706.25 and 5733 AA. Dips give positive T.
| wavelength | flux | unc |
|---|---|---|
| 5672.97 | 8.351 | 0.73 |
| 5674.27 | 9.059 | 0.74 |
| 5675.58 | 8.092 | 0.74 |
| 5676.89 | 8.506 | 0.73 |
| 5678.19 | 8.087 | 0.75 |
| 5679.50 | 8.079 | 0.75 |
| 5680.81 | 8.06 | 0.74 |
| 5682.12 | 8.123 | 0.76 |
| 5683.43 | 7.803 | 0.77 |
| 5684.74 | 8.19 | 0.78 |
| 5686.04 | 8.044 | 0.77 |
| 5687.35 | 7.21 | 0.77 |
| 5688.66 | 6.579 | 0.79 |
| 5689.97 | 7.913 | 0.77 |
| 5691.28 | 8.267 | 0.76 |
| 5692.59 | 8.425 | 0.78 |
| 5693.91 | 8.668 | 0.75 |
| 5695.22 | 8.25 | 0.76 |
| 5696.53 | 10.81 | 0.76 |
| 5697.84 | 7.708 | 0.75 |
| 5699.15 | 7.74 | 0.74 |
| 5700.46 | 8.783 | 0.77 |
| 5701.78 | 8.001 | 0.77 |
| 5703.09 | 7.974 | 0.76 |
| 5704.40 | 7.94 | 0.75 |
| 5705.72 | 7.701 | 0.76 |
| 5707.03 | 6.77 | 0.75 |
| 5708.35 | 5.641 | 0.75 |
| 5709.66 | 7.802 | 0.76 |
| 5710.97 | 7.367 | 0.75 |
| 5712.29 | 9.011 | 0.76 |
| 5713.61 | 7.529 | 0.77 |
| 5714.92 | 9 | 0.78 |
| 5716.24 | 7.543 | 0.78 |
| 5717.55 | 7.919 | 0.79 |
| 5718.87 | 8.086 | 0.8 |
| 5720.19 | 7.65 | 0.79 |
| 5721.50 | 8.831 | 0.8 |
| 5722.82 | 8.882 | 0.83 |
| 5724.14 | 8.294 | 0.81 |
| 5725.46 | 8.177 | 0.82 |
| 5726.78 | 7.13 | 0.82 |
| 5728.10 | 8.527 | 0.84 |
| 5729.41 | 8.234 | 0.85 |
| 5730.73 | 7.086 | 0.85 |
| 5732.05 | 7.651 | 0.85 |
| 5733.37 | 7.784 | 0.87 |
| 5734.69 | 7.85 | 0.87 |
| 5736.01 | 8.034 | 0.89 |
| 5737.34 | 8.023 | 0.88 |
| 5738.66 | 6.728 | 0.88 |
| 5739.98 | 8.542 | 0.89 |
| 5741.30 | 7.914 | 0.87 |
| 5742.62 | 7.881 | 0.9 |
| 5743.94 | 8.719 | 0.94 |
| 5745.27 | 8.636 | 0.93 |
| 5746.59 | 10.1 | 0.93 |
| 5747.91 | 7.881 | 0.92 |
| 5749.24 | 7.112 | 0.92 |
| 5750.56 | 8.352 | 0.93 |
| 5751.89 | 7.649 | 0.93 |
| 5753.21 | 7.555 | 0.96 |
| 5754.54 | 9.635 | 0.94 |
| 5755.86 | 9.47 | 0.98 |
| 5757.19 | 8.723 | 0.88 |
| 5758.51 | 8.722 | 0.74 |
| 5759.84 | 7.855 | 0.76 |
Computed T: 0.94 AA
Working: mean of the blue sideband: 7.94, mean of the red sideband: 8.38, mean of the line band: 7.86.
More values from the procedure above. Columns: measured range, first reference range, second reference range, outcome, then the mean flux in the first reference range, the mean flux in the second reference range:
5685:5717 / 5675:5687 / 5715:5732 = 0.5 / 8.09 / 8.05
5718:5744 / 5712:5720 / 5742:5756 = 0.8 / 8.11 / 8.42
